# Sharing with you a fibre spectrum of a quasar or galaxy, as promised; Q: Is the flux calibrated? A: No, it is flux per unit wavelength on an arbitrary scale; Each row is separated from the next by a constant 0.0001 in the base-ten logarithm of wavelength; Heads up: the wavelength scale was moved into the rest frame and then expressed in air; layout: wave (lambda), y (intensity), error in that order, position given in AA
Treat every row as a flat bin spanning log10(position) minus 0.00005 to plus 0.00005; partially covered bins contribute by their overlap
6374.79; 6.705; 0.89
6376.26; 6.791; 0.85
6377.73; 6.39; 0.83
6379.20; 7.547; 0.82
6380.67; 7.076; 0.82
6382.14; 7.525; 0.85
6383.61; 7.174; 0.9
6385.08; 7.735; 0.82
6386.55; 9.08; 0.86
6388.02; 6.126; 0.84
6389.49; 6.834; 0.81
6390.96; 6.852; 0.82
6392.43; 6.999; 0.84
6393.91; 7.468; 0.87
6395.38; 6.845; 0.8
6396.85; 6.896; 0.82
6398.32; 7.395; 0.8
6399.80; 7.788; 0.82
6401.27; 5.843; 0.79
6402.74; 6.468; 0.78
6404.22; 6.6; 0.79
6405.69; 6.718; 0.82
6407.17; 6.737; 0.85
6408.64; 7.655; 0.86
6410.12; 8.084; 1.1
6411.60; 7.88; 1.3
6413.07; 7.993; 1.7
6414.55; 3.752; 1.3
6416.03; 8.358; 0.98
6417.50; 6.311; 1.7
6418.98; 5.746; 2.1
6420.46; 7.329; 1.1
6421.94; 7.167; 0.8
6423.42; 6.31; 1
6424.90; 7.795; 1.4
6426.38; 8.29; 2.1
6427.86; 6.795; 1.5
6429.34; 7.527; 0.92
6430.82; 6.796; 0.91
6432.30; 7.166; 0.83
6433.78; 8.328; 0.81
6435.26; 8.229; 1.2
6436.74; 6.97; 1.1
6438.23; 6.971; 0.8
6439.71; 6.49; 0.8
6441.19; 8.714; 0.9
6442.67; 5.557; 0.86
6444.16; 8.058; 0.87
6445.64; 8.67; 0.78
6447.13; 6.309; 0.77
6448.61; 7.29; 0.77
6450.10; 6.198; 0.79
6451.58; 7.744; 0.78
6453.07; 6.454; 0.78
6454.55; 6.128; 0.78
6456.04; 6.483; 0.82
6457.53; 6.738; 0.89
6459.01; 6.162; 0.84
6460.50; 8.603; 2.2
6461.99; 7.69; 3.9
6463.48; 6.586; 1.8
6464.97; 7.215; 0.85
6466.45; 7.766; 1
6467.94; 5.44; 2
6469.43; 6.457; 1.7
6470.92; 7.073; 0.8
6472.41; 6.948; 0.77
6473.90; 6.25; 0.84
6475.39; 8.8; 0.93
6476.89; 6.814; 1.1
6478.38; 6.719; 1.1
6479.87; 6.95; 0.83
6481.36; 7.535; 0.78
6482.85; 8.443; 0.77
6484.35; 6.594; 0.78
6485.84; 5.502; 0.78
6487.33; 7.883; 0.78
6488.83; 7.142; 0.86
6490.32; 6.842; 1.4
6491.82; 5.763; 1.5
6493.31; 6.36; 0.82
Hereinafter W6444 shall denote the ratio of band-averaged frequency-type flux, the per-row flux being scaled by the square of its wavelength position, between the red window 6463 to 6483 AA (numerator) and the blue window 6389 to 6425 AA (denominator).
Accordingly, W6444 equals 1.0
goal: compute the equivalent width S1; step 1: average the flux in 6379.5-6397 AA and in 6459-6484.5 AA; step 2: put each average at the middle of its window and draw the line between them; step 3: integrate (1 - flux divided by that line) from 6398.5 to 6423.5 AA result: 1.1 AA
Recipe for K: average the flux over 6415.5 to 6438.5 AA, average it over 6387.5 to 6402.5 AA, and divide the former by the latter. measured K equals 1.05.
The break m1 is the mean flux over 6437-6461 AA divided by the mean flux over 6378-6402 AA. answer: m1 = 1.0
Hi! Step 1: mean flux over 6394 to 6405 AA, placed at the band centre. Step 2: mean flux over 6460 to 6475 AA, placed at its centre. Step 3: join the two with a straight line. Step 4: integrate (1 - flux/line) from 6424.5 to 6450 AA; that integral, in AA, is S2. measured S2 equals -1.5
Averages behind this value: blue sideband 6.88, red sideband 7.02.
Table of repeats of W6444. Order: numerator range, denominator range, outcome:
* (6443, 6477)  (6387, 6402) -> 1.03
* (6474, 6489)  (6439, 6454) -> 1.02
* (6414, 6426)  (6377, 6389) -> 0.92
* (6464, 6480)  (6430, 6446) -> 0.95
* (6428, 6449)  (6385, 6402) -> 1.04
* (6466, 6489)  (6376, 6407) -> 1.02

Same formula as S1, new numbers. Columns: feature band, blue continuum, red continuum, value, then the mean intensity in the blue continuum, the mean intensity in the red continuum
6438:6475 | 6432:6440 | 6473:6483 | 1.90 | 7.42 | 7.29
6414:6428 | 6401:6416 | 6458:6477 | 0.18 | 6.88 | 7.06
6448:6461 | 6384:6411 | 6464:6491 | 0.40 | 7.12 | 7.02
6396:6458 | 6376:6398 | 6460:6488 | 0.63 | 7.17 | 7.1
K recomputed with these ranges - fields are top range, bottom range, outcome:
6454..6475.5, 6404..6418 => 0.98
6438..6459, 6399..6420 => 1.01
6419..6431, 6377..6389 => 0.98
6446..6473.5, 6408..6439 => 0.95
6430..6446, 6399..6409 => 1.09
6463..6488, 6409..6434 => 0.98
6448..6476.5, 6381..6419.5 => 0.99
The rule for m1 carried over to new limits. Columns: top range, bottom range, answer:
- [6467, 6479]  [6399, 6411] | 0.98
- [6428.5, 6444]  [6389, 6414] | 1.03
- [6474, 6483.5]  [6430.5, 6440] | 1.01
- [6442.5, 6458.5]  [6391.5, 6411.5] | 0.98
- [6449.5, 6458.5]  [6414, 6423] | 1.02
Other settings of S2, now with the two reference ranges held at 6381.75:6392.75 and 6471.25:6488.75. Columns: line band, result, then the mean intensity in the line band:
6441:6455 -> 0.2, 7.07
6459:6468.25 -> -0.1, 7.21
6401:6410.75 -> 0.5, 6.91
